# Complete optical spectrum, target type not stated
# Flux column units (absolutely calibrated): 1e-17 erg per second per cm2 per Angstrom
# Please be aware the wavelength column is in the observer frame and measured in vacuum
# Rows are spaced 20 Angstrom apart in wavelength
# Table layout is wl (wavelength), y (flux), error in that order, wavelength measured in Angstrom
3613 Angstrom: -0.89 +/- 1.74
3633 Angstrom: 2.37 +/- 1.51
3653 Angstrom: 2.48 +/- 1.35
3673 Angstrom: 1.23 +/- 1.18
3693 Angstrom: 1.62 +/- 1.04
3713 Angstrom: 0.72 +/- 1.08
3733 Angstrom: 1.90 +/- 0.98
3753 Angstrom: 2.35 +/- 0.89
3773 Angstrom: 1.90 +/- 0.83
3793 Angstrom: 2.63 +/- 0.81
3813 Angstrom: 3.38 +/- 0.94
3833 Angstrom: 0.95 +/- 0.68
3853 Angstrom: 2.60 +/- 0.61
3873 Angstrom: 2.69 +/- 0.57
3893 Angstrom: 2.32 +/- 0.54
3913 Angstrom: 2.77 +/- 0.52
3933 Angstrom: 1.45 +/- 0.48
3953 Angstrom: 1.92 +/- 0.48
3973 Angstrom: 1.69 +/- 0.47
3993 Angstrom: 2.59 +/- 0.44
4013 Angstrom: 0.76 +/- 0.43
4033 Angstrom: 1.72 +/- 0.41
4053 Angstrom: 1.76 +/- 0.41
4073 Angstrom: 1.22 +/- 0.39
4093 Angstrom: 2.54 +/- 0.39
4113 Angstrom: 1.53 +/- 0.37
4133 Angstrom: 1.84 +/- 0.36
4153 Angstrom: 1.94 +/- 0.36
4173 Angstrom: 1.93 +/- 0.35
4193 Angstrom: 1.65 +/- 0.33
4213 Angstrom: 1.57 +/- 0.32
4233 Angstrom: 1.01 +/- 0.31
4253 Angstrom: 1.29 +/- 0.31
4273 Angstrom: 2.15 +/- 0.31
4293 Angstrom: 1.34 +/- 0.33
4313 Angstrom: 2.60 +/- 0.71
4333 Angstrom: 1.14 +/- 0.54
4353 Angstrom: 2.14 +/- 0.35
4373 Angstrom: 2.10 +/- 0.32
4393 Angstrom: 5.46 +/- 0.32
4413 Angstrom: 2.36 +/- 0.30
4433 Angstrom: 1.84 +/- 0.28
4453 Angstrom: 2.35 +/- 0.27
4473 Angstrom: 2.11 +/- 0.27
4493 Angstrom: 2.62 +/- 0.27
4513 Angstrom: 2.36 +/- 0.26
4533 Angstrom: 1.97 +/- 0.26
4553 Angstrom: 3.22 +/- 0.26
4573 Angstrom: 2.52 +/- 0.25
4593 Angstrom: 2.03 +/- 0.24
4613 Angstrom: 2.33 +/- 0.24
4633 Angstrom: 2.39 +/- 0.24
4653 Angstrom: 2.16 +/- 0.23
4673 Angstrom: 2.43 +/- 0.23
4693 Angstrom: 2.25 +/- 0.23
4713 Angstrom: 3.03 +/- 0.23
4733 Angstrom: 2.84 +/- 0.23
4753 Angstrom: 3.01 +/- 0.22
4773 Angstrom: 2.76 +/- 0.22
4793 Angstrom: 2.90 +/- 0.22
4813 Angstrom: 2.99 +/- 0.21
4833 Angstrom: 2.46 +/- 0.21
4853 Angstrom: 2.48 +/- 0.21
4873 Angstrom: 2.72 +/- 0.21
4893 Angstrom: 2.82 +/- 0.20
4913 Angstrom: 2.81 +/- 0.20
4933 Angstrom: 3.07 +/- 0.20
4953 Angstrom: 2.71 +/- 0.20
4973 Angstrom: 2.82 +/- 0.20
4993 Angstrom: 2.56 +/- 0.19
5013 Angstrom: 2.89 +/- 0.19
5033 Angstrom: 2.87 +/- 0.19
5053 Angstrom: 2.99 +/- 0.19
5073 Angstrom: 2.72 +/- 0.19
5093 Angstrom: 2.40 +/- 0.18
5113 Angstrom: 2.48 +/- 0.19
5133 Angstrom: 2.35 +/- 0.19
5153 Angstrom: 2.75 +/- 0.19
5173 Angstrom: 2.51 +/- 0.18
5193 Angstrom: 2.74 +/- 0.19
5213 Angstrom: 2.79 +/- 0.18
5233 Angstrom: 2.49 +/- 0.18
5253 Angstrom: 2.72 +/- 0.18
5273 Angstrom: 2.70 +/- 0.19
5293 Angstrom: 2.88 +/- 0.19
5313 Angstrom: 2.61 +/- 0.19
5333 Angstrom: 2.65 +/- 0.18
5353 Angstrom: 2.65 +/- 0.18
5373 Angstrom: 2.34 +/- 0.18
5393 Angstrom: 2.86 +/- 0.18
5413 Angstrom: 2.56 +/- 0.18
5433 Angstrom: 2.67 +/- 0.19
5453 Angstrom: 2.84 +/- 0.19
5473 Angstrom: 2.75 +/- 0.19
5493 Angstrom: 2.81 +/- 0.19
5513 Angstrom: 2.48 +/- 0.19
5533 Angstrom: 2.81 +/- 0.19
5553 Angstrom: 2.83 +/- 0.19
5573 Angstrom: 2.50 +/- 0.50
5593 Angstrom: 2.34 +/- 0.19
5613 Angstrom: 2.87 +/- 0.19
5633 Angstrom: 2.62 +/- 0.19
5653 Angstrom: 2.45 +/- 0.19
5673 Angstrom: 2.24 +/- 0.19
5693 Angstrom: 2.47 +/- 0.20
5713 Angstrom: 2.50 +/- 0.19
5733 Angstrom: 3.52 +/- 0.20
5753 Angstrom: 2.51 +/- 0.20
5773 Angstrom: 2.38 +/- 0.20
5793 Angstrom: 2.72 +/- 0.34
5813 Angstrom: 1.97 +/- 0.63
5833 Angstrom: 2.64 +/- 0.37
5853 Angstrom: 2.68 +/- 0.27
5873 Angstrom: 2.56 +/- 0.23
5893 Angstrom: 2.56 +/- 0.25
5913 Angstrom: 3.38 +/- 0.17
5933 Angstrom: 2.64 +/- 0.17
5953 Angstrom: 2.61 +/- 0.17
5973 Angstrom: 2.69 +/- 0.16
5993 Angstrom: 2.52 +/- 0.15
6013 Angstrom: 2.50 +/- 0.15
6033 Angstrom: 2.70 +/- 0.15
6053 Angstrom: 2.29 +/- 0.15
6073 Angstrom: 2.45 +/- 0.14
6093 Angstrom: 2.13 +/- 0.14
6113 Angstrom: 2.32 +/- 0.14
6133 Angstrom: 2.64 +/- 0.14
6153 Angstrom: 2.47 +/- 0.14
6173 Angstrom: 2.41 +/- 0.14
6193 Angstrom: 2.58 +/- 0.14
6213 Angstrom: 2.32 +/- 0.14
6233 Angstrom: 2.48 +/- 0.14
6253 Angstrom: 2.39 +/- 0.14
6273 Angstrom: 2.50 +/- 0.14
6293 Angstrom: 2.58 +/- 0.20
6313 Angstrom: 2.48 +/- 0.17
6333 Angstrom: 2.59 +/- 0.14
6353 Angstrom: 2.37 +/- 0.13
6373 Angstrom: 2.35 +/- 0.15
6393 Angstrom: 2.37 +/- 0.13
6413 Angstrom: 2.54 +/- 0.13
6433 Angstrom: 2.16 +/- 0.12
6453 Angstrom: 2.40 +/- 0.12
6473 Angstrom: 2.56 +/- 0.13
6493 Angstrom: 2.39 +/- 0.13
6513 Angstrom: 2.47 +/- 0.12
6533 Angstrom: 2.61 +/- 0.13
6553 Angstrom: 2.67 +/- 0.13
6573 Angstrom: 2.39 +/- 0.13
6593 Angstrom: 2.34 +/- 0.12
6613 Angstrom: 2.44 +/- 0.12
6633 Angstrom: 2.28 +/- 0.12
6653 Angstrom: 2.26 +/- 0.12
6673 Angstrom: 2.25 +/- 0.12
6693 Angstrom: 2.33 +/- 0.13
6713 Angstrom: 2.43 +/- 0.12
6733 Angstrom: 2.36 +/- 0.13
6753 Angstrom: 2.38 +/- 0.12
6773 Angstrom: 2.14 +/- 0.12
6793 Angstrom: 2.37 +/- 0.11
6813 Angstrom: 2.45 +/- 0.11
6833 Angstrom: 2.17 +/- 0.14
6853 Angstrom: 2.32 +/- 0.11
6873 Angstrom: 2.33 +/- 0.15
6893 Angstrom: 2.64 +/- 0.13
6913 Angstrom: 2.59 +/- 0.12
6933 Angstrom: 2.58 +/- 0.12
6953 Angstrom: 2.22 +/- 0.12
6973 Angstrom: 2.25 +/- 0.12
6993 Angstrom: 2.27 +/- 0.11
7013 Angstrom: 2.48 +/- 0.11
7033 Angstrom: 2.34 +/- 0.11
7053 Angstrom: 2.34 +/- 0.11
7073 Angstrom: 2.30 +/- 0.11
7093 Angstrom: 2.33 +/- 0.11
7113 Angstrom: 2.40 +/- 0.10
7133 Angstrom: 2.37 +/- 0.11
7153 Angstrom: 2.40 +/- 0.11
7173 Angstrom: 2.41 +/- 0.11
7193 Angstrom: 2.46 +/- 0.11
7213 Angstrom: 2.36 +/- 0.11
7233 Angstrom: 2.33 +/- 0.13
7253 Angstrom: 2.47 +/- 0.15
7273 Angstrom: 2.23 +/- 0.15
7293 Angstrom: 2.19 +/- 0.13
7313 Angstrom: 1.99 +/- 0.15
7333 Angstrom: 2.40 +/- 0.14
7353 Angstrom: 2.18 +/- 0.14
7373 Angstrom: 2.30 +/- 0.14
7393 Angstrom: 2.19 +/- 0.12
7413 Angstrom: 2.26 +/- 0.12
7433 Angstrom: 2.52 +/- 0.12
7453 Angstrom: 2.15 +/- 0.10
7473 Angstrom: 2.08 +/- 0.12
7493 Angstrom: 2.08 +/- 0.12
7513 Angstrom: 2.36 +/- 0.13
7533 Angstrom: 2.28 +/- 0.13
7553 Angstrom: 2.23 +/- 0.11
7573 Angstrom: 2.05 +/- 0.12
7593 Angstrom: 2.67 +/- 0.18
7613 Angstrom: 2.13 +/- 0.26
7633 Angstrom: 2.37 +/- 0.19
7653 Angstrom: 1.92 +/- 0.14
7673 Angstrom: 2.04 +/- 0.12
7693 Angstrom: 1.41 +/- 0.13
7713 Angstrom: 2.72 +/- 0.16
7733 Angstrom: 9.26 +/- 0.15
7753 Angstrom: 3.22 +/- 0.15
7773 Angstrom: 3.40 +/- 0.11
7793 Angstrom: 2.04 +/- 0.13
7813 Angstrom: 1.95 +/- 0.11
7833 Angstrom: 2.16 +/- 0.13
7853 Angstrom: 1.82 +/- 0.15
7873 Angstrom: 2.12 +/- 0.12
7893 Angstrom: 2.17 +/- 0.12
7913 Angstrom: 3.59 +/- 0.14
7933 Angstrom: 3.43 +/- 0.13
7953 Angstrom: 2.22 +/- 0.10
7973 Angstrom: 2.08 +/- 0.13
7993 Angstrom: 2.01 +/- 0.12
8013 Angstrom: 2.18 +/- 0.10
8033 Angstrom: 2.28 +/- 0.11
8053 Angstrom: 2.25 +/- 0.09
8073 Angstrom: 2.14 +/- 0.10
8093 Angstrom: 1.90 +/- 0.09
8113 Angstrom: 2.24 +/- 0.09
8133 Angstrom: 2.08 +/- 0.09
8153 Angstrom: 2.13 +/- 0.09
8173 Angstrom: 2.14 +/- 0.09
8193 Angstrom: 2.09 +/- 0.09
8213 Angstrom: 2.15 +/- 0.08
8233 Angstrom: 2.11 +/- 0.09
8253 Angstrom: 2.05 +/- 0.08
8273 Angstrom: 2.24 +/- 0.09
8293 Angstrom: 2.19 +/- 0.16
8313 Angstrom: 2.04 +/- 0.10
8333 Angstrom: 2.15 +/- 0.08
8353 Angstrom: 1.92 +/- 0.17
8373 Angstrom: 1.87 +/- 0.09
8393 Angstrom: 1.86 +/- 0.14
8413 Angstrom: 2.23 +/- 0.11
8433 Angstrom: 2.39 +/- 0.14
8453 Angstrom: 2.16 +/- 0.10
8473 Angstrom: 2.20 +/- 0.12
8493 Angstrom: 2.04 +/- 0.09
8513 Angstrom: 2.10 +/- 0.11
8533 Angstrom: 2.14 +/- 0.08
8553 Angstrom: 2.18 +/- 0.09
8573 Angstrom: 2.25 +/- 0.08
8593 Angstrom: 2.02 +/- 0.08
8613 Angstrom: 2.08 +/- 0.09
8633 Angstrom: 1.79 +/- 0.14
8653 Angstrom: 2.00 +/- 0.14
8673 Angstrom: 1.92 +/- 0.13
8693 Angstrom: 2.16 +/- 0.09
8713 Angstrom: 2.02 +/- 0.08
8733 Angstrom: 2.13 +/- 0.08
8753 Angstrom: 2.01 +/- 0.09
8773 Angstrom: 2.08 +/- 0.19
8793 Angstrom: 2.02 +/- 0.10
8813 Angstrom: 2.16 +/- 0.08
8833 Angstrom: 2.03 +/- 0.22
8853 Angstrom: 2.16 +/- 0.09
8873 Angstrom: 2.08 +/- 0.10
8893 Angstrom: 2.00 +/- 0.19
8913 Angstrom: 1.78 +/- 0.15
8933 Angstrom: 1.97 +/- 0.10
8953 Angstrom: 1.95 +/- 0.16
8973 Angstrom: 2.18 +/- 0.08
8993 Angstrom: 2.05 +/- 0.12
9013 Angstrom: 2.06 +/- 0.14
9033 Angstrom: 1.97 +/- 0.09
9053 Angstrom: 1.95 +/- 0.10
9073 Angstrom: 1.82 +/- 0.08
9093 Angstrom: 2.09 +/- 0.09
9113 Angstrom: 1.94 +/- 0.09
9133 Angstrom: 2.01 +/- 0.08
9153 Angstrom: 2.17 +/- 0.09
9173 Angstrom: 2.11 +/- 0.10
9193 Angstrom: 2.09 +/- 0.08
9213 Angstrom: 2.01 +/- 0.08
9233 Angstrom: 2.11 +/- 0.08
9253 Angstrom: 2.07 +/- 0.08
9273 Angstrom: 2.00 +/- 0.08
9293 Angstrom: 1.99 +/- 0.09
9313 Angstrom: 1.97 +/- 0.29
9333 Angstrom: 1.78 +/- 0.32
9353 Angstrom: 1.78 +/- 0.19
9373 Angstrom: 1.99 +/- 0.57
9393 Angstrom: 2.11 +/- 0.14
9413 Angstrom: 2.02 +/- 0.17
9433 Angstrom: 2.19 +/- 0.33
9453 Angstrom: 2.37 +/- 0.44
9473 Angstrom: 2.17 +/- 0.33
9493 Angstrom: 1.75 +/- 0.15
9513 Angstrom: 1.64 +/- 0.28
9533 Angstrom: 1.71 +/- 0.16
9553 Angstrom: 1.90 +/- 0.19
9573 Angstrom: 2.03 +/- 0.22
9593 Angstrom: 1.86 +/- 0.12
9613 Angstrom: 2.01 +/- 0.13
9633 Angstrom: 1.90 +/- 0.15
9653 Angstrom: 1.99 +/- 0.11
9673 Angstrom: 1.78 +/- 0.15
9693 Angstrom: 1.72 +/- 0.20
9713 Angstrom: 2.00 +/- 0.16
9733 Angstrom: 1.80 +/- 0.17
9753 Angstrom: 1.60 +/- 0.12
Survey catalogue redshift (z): 0.179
